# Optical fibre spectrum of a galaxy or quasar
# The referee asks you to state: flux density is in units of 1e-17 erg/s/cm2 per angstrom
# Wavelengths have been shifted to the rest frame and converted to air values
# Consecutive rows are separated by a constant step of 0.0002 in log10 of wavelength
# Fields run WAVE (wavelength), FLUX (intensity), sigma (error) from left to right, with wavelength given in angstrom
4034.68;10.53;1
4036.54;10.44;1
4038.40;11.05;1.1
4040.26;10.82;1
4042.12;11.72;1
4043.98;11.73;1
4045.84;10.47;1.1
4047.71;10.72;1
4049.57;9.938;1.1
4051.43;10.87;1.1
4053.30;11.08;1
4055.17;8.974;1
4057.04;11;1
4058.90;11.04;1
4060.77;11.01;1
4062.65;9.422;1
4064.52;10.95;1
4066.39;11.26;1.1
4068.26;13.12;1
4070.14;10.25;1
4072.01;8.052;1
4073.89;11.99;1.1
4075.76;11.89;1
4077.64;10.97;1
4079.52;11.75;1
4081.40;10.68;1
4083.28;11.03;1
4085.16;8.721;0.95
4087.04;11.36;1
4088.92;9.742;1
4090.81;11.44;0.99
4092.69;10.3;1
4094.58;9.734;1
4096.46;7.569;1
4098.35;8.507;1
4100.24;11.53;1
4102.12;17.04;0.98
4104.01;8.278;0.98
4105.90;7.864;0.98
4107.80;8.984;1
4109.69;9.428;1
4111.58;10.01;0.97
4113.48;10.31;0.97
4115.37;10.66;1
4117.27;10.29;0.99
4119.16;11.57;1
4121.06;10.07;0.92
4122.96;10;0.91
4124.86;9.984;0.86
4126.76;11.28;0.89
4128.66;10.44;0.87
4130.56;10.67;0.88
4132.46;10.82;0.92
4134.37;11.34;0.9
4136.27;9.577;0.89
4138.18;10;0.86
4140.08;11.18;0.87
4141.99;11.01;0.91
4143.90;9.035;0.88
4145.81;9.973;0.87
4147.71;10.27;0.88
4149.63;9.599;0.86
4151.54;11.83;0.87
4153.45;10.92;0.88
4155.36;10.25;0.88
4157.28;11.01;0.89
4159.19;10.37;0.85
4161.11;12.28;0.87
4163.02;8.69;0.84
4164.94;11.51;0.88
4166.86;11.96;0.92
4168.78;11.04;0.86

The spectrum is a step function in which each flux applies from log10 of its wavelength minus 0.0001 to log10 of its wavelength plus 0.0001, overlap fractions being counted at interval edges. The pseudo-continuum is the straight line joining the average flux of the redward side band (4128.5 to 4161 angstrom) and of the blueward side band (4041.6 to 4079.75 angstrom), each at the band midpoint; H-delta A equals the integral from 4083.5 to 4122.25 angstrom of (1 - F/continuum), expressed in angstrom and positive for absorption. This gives 1.8 angstrom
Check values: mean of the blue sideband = 10.8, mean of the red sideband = 10.5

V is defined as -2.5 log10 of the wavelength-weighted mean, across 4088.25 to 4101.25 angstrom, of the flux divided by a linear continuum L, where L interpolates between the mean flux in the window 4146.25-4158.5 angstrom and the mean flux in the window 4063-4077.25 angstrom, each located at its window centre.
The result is 0.11 mag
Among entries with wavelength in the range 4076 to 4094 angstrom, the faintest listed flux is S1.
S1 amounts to 8.721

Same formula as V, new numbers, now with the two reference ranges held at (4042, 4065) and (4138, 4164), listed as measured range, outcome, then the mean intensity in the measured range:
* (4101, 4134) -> 0.01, 10.5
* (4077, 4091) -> -0.01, 10.7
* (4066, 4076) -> -0.04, 11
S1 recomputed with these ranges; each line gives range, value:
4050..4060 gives 8.974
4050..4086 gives 8.052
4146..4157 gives 9.599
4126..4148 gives 9.035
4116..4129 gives 9.984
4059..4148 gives 7.569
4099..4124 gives 7.864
